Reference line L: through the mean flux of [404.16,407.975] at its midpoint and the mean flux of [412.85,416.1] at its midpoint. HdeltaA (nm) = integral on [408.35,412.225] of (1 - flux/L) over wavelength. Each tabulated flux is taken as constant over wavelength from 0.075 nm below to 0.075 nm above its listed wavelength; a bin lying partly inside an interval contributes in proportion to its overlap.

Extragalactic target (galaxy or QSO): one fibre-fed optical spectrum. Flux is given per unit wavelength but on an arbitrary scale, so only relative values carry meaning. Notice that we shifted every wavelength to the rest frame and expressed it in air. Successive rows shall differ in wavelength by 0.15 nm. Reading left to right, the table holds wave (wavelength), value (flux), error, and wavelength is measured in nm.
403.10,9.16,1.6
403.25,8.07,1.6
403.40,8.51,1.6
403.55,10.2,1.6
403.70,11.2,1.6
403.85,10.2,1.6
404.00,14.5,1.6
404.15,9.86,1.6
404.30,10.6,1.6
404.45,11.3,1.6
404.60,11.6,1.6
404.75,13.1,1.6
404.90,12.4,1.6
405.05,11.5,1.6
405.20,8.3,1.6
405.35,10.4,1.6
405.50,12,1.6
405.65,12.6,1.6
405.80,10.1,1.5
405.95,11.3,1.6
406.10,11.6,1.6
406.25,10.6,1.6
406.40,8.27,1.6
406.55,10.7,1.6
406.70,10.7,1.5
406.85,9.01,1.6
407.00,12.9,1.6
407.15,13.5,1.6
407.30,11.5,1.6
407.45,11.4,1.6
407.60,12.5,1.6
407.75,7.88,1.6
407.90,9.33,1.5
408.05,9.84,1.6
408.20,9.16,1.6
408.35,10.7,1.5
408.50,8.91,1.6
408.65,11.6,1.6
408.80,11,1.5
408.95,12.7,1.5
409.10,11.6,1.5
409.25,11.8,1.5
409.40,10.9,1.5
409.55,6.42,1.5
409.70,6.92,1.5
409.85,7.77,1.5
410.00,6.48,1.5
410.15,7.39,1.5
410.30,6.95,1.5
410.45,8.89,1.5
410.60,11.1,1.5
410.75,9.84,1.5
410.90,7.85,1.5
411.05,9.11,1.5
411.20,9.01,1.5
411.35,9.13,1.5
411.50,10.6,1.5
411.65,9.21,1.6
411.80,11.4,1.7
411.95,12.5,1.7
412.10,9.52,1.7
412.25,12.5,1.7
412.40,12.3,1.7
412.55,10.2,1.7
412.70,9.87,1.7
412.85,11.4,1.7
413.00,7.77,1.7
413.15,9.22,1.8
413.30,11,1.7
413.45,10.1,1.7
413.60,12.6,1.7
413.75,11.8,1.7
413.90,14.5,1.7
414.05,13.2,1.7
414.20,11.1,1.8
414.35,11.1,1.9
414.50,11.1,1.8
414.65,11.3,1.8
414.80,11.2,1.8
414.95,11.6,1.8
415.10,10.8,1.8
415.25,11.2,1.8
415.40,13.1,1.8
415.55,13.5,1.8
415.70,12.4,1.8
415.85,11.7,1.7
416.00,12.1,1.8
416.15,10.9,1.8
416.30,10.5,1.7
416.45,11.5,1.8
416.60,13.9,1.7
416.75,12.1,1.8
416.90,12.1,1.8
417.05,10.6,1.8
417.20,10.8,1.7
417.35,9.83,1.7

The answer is 0.570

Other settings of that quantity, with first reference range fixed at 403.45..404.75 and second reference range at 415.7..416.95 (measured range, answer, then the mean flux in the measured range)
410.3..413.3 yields 0.42 nm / 10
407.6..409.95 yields 0.34 nm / 9.82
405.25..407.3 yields 0.06 nm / 11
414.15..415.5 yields 0.04 nm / 11.4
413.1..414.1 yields -0.01 nm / 11.8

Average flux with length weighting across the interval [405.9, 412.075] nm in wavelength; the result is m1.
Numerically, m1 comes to 9.99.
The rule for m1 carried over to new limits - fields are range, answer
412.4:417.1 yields 11.5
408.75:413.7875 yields 9.89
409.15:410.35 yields 8.18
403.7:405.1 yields 11.7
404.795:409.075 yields 10.8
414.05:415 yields 11.4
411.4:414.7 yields 11.1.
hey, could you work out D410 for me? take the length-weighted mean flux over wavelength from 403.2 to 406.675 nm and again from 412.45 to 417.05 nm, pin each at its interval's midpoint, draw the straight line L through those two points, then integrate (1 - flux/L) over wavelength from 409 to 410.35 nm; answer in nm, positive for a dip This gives 0.31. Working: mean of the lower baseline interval 10.8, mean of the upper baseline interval 11.5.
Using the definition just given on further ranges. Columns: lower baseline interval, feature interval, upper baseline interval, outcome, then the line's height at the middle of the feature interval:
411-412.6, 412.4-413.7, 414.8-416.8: 0.06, 11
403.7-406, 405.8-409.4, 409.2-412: -0.20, 10.2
